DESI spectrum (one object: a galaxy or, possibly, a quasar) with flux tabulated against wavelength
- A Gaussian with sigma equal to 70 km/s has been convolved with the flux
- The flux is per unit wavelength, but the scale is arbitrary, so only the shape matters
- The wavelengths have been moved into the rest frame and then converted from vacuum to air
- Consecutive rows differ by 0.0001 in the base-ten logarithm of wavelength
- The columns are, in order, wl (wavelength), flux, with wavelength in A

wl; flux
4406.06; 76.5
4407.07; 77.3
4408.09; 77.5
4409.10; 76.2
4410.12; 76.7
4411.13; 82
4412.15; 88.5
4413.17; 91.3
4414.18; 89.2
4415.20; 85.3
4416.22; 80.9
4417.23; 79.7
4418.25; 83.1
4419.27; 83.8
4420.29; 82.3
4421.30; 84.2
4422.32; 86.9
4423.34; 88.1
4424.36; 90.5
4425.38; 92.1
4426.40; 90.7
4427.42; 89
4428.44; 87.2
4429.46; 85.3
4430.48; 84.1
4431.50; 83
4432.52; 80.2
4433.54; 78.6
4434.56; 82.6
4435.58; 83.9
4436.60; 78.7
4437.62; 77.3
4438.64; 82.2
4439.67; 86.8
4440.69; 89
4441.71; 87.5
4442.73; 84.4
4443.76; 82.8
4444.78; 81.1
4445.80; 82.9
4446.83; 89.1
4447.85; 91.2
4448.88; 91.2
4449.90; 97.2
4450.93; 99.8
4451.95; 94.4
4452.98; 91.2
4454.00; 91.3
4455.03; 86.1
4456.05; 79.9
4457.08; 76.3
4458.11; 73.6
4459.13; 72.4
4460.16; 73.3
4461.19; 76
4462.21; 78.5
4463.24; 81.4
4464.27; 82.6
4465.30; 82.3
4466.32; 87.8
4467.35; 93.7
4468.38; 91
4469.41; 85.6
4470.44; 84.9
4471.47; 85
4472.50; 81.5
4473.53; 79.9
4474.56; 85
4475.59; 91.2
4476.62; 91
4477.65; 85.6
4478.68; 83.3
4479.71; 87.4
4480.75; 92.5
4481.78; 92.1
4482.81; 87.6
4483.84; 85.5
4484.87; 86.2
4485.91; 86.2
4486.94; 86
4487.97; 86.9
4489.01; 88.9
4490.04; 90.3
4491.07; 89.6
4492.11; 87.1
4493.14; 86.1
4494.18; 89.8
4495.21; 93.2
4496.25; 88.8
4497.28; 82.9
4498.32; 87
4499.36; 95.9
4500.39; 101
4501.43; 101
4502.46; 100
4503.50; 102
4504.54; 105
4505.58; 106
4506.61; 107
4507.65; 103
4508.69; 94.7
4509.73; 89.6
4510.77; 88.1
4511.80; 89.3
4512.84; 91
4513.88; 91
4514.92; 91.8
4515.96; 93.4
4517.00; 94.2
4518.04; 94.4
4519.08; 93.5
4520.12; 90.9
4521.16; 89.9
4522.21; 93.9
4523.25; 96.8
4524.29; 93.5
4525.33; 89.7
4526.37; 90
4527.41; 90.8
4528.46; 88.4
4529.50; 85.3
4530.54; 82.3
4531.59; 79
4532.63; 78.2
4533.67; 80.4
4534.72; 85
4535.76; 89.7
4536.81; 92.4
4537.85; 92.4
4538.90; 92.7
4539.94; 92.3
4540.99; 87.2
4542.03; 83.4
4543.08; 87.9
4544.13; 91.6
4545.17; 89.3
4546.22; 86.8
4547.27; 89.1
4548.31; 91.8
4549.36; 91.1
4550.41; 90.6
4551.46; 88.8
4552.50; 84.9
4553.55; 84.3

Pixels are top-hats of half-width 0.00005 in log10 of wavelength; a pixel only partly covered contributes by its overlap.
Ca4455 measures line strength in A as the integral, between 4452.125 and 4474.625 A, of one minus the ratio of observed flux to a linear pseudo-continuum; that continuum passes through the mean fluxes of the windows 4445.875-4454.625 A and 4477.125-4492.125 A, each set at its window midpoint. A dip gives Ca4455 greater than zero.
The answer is 1.9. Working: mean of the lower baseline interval 92.5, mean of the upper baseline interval 87.7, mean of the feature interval 82.8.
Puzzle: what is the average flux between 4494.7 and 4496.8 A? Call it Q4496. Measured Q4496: 90.9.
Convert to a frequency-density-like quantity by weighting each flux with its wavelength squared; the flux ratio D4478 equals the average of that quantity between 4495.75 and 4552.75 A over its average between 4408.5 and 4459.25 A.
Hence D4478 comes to 1.12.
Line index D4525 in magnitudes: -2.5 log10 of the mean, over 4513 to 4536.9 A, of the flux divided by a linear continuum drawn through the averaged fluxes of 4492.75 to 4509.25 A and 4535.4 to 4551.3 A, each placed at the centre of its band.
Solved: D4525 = 0.04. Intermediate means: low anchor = 96.5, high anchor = 89.8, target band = 89.3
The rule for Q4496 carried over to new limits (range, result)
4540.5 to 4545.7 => 87.9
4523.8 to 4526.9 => 91.2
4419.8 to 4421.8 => 83.6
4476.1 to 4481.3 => 88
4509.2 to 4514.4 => 89.9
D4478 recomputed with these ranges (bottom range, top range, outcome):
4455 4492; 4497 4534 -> 1.11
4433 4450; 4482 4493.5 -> 1.05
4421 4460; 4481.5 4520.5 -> 1.11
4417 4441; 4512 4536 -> 1.10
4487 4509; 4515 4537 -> 0.96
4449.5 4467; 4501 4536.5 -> 1.13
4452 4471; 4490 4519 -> 1.16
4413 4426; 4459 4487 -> 1.01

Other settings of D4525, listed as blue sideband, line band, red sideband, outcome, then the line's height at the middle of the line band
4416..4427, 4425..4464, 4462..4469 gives 0.02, 85.7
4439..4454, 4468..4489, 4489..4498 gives 0.02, 88.7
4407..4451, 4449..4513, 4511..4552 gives -0.02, 87.3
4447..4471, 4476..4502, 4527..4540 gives -0.04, 85.8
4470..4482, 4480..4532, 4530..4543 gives -0.07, 86.4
